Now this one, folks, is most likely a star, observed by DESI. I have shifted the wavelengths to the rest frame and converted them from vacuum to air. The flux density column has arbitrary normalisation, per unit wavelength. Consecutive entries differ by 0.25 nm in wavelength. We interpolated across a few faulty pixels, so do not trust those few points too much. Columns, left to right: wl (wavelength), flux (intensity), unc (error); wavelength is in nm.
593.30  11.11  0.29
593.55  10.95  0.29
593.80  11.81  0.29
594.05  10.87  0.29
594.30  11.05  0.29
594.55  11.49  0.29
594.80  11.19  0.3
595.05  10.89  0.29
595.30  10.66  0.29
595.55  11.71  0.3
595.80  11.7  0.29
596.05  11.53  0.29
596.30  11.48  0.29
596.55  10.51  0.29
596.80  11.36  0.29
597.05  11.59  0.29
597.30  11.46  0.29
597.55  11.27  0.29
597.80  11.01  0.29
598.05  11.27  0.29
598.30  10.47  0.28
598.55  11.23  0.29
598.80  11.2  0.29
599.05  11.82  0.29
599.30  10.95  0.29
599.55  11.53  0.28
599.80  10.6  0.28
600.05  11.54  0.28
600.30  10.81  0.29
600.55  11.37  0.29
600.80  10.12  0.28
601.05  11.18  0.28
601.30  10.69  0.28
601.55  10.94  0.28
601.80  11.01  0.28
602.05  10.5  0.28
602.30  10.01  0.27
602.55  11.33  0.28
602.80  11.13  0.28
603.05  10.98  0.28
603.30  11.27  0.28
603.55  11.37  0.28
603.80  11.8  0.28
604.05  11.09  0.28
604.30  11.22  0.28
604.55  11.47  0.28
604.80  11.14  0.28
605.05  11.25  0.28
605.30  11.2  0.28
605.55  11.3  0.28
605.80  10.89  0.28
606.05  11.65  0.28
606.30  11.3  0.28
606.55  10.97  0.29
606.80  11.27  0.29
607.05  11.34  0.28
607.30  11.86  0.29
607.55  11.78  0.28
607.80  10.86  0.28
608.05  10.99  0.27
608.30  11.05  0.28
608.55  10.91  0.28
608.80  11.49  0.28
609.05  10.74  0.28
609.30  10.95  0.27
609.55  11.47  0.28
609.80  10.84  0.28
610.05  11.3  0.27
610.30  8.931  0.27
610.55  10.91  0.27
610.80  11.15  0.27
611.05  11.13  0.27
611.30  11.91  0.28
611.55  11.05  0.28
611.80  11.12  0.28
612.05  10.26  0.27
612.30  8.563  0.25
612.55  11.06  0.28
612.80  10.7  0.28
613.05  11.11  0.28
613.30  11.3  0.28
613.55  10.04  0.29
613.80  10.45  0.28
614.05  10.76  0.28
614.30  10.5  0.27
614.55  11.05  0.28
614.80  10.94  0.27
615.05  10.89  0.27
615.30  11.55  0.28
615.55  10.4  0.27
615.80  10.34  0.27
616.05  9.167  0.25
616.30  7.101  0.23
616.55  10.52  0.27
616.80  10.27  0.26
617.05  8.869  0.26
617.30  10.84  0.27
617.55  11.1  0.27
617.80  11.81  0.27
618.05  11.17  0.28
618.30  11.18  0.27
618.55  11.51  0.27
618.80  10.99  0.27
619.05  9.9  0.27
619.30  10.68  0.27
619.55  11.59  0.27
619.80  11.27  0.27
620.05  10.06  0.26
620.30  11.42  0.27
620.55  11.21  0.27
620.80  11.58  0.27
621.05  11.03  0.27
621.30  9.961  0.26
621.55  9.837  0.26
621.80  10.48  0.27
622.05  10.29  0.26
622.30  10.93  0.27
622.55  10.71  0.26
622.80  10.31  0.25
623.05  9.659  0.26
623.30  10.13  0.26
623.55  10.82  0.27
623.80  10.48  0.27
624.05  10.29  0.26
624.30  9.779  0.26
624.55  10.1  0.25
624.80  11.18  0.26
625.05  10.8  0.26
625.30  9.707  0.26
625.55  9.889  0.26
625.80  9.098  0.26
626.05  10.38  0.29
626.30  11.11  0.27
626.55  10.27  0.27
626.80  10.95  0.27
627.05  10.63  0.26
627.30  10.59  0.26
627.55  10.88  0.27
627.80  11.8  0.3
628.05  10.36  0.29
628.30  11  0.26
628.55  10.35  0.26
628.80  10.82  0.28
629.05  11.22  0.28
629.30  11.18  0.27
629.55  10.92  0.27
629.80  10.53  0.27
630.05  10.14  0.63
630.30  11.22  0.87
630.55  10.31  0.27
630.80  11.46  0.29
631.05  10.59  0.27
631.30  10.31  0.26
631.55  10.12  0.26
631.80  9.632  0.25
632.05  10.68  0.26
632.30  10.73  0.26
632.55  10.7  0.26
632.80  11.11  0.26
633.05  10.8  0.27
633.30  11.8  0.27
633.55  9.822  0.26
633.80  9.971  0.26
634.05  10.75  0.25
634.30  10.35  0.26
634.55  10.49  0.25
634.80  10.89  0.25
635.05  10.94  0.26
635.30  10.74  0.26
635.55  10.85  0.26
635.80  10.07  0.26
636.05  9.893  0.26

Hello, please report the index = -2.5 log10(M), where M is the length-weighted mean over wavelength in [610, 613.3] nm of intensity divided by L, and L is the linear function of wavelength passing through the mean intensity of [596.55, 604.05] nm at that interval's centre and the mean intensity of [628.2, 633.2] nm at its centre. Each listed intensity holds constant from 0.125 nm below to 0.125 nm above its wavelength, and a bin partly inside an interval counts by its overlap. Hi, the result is 0.02 mag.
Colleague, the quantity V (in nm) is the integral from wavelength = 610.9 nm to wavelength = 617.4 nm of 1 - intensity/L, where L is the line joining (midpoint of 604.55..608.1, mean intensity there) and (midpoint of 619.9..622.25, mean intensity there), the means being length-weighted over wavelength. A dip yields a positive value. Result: 0.297 nm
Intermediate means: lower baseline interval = 11.3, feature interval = 10.5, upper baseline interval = 10.7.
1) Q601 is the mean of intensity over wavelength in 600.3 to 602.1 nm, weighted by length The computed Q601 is 10.8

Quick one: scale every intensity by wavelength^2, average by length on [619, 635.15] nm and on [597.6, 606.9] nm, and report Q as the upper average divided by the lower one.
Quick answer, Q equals 1.0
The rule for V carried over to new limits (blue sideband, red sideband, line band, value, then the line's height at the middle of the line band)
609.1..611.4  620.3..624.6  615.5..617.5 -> 0.18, 10.7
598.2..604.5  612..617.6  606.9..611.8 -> -0.22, 10.6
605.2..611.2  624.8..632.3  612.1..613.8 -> 0.08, 11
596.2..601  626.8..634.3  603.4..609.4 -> -0.12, 11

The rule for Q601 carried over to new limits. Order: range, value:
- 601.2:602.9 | 10.8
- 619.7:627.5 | 10.5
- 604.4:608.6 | 11.3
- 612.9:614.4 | 10.7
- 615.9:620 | 10.5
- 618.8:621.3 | 10.9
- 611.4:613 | 10.5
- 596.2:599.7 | 11.2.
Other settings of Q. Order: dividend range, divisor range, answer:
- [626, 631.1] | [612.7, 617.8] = 1.08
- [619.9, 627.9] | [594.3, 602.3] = 1.03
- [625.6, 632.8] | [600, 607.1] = 1.04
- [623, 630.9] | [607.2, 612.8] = 1.02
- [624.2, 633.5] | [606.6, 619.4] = 1.04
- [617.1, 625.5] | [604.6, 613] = 1.01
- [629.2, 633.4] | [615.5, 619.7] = 1.07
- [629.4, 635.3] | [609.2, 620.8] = 1.05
